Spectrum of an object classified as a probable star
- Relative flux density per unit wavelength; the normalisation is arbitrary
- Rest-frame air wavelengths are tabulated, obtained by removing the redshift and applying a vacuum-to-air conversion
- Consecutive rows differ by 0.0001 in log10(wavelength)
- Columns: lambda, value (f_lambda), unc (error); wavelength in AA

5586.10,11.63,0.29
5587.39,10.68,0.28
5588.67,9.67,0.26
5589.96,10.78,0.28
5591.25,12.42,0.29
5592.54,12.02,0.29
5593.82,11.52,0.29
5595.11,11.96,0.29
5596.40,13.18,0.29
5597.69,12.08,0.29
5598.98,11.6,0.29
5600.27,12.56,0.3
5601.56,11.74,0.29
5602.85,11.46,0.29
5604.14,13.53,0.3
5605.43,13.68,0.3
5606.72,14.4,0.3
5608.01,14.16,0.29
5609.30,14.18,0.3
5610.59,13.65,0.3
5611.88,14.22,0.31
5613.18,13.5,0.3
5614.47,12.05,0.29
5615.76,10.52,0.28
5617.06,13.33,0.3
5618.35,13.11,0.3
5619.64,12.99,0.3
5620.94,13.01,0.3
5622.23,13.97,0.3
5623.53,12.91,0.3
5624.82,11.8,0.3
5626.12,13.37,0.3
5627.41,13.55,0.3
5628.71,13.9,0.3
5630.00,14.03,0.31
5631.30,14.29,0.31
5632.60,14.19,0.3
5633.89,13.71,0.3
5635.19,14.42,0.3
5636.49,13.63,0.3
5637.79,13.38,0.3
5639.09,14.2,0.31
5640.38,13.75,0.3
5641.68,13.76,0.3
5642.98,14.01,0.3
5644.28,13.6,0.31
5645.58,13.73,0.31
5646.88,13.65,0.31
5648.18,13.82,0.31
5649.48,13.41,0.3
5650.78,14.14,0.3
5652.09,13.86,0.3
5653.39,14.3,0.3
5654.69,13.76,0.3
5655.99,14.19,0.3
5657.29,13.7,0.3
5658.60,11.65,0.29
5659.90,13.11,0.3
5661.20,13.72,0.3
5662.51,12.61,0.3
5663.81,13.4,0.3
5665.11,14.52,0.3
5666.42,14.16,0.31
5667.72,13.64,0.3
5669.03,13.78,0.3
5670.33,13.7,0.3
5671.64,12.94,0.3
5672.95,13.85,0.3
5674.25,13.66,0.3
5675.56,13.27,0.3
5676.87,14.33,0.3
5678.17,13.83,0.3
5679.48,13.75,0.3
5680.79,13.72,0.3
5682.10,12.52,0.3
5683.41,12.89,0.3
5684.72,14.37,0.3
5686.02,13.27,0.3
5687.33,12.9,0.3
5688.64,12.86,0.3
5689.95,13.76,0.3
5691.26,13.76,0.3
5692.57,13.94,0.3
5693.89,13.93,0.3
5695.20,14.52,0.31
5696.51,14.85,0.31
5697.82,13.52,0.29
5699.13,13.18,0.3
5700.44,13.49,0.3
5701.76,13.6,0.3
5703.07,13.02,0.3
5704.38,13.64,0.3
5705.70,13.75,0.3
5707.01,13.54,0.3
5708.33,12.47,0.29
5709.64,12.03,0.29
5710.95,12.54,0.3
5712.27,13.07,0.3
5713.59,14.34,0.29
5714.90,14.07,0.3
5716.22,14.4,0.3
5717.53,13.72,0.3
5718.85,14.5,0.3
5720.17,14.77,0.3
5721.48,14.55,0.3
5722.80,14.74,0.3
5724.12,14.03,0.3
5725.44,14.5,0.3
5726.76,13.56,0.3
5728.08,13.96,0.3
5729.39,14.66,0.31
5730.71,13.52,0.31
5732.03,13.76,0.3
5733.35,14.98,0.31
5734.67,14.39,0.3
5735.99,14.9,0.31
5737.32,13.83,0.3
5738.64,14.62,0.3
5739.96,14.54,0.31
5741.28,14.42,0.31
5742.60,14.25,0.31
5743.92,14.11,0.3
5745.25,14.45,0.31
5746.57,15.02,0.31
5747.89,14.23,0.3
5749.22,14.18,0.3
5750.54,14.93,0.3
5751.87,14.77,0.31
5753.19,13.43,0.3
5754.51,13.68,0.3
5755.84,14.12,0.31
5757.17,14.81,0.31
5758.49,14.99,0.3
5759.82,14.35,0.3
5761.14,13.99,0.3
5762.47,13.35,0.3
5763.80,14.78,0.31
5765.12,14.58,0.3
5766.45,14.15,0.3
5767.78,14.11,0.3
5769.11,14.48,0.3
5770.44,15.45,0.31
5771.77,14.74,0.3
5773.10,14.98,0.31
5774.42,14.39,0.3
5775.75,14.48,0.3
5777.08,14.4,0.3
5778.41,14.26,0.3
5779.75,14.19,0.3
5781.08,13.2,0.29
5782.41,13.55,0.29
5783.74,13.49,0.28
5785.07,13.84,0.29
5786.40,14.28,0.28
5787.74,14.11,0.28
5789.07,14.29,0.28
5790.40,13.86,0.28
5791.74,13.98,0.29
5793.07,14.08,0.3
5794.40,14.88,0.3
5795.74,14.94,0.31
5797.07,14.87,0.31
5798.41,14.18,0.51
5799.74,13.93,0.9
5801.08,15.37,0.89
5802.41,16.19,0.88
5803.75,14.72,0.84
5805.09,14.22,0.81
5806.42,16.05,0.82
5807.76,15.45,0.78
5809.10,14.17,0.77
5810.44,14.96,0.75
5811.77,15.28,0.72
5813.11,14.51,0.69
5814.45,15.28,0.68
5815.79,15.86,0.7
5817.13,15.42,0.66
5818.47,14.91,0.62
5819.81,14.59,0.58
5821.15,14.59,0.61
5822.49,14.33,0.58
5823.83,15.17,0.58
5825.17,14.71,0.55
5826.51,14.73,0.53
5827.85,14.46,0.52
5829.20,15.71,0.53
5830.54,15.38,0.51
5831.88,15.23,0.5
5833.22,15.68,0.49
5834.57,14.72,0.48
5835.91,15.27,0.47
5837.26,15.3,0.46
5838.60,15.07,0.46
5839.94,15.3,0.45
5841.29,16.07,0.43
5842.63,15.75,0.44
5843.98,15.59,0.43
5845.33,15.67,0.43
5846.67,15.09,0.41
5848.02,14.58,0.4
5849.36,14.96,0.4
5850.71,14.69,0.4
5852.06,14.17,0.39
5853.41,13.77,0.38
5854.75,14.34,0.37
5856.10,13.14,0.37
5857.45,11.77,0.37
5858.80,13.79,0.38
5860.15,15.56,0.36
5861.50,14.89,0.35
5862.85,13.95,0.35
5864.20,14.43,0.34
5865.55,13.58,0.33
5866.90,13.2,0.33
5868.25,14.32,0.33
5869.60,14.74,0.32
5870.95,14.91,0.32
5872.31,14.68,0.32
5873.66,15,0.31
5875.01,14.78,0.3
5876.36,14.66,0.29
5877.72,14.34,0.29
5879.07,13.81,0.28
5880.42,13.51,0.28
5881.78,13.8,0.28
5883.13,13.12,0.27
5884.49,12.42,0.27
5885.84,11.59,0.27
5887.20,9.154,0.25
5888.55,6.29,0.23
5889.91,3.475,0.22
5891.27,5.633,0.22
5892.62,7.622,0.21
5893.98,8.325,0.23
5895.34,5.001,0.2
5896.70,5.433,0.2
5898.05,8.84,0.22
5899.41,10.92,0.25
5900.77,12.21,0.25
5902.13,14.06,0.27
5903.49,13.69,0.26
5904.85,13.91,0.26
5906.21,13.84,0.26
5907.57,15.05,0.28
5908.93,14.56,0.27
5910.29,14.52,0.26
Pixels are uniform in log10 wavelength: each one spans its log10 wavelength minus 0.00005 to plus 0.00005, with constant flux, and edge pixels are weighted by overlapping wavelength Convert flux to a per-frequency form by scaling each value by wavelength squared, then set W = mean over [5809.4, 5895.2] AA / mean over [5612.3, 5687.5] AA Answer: 1.09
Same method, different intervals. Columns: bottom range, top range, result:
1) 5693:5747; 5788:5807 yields 1.08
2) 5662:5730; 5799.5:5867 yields 1.13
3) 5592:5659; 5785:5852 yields 1.20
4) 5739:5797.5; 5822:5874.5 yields 1.06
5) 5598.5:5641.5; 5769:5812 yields 1.16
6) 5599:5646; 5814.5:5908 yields 1.09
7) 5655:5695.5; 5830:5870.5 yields 1.15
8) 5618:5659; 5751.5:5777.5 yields 1.10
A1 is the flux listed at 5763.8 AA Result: 14.78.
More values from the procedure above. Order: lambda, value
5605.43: 13.68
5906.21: 13.84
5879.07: 13.81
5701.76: 13.6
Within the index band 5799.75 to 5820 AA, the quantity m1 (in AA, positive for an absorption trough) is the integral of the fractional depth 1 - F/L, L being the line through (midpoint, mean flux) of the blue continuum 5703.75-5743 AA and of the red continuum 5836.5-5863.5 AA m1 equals -0.9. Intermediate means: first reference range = 14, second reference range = 14.7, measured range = 15.1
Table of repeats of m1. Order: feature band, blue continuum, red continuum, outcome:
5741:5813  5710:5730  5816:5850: 0.81 AA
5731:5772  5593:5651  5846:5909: -4.76 AA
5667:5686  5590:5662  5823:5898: -0.46 AA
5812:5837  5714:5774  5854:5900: -4.19 AA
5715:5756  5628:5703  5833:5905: -2.68 AA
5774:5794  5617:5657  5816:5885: 0.38 AA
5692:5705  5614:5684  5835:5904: -0.39 AA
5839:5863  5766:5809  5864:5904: -4.00 AA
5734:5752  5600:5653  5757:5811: -0.34 AA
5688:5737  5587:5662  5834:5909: -2.91 AA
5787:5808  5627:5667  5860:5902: -3.77 AA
